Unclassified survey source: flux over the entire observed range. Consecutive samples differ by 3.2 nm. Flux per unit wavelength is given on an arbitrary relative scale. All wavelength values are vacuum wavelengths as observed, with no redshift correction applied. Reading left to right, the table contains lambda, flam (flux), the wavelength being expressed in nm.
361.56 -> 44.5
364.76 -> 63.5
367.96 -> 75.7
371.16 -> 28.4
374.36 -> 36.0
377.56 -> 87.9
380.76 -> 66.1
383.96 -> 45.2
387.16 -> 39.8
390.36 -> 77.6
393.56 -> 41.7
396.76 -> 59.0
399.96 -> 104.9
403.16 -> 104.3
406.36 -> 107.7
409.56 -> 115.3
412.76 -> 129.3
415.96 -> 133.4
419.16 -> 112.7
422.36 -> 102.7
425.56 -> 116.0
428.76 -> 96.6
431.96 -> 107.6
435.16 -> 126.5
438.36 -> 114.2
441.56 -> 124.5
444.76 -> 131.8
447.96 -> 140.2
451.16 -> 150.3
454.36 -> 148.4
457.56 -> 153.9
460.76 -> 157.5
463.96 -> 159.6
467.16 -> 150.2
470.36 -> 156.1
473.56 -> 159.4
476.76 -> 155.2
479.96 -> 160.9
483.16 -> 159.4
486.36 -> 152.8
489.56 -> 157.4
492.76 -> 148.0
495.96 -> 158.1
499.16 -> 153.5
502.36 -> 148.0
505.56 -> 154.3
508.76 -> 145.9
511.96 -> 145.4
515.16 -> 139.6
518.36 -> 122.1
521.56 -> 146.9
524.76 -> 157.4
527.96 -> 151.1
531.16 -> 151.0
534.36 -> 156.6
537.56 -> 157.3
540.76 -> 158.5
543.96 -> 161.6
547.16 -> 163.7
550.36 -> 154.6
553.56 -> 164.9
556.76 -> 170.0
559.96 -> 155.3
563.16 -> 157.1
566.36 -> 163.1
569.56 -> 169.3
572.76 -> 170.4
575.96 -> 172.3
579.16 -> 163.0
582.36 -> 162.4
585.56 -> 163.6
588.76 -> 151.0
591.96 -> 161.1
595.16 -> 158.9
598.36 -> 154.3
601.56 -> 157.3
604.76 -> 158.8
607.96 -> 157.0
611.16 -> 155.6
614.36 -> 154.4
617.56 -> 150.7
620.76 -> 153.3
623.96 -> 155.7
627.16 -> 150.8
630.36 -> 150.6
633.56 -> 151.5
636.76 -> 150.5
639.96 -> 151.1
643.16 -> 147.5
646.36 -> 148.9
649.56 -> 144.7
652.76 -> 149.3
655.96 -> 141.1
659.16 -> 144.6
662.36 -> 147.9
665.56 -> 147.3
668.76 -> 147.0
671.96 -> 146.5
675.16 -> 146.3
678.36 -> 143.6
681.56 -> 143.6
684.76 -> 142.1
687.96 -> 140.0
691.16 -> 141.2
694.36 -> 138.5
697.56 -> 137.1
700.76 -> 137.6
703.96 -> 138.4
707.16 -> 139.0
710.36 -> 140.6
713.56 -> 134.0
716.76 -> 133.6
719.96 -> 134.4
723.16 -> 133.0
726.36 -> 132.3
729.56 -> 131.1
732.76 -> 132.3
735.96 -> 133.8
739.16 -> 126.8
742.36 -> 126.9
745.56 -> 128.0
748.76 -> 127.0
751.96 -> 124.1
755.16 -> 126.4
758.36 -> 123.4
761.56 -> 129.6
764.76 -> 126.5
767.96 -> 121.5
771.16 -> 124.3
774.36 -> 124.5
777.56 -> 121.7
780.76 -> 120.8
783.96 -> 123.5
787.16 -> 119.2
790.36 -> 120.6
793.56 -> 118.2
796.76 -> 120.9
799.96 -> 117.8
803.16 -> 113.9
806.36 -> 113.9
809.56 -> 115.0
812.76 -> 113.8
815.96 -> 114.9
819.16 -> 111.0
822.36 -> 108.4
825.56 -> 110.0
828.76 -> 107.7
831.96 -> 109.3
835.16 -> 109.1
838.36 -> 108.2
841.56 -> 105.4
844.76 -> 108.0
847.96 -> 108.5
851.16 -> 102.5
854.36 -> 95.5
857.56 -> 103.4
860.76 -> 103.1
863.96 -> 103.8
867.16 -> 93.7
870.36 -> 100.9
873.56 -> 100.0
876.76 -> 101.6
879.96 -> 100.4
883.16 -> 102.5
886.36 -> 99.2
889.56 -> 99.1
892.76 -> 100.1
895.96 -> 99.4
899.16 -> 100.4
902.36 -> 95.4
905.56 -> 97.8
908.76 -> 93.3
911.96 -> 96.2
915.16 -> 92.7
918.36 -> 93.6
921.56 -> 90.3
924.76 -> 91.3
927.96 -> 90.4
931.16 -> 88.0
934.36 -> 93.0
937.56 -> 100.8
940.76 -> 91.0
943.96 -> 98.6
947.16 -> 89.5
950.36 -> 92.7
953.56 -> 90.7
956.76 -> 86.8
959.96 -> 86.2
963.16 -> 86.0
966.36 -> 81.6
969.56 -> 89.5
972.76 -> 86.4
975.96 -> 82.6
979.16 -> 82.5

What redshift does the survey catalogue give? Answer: 0.000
